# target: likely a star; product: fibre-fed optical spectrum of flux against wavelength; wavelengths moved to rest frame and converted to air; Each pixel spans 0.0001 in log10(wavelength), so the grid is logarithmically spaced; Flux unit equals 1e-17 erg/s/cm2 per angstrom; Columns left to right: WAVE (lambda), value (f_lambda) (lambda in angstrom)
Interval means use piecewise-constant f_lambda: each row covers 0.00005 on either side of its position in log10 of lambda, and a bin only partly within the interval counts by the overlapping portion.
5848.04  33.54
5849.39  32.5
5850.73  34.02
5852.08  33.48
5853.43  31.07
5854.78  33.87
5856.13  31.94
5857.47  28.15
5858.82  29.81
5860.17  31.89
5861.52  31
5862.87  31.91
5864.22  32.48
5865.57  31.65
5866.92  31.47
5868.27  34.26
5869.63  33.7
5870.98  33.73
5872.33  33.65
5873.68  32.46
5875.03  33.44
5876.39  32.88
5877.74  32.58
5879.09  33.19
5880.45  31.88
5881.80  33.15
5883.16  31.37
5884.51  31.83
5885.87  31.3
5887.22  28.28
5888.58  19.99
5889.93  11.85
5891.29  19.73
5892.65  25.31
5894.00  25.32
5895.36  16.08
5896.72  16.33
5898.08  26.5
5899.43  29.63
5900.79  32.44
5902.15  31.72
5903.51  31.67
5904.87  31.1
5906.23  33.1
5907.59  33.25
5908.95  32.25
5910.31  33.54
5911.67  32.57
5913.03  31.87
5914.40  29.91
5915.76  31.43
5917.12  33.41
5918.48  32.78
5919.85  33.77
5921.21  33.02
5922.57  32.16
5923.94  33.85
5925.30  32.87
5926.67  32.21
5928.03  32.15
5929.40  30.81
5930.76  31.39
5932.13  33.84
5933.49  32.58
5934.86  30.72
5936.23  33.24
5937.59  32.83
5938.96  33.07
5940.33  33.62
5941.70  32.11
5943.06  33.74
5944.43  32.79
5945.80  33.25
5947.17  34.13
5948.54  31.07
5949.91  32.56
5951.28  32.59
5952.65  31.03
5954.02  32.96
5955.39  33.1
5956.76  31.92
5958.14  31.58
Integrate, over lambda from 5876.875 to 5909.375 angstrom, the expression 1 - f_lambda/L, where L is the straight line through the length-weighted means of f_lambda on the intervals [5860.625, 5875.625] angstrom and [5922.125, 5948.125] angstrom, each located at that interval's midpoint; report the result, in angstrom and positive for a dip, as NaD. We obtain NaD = 4.8 angstrom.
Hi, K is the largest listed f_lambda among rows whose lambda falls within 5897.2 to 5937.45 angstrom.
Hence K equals 33.85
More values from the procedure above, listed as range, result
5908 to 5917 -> 33.54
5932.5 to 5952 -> 34.13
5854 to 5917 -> 34.26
